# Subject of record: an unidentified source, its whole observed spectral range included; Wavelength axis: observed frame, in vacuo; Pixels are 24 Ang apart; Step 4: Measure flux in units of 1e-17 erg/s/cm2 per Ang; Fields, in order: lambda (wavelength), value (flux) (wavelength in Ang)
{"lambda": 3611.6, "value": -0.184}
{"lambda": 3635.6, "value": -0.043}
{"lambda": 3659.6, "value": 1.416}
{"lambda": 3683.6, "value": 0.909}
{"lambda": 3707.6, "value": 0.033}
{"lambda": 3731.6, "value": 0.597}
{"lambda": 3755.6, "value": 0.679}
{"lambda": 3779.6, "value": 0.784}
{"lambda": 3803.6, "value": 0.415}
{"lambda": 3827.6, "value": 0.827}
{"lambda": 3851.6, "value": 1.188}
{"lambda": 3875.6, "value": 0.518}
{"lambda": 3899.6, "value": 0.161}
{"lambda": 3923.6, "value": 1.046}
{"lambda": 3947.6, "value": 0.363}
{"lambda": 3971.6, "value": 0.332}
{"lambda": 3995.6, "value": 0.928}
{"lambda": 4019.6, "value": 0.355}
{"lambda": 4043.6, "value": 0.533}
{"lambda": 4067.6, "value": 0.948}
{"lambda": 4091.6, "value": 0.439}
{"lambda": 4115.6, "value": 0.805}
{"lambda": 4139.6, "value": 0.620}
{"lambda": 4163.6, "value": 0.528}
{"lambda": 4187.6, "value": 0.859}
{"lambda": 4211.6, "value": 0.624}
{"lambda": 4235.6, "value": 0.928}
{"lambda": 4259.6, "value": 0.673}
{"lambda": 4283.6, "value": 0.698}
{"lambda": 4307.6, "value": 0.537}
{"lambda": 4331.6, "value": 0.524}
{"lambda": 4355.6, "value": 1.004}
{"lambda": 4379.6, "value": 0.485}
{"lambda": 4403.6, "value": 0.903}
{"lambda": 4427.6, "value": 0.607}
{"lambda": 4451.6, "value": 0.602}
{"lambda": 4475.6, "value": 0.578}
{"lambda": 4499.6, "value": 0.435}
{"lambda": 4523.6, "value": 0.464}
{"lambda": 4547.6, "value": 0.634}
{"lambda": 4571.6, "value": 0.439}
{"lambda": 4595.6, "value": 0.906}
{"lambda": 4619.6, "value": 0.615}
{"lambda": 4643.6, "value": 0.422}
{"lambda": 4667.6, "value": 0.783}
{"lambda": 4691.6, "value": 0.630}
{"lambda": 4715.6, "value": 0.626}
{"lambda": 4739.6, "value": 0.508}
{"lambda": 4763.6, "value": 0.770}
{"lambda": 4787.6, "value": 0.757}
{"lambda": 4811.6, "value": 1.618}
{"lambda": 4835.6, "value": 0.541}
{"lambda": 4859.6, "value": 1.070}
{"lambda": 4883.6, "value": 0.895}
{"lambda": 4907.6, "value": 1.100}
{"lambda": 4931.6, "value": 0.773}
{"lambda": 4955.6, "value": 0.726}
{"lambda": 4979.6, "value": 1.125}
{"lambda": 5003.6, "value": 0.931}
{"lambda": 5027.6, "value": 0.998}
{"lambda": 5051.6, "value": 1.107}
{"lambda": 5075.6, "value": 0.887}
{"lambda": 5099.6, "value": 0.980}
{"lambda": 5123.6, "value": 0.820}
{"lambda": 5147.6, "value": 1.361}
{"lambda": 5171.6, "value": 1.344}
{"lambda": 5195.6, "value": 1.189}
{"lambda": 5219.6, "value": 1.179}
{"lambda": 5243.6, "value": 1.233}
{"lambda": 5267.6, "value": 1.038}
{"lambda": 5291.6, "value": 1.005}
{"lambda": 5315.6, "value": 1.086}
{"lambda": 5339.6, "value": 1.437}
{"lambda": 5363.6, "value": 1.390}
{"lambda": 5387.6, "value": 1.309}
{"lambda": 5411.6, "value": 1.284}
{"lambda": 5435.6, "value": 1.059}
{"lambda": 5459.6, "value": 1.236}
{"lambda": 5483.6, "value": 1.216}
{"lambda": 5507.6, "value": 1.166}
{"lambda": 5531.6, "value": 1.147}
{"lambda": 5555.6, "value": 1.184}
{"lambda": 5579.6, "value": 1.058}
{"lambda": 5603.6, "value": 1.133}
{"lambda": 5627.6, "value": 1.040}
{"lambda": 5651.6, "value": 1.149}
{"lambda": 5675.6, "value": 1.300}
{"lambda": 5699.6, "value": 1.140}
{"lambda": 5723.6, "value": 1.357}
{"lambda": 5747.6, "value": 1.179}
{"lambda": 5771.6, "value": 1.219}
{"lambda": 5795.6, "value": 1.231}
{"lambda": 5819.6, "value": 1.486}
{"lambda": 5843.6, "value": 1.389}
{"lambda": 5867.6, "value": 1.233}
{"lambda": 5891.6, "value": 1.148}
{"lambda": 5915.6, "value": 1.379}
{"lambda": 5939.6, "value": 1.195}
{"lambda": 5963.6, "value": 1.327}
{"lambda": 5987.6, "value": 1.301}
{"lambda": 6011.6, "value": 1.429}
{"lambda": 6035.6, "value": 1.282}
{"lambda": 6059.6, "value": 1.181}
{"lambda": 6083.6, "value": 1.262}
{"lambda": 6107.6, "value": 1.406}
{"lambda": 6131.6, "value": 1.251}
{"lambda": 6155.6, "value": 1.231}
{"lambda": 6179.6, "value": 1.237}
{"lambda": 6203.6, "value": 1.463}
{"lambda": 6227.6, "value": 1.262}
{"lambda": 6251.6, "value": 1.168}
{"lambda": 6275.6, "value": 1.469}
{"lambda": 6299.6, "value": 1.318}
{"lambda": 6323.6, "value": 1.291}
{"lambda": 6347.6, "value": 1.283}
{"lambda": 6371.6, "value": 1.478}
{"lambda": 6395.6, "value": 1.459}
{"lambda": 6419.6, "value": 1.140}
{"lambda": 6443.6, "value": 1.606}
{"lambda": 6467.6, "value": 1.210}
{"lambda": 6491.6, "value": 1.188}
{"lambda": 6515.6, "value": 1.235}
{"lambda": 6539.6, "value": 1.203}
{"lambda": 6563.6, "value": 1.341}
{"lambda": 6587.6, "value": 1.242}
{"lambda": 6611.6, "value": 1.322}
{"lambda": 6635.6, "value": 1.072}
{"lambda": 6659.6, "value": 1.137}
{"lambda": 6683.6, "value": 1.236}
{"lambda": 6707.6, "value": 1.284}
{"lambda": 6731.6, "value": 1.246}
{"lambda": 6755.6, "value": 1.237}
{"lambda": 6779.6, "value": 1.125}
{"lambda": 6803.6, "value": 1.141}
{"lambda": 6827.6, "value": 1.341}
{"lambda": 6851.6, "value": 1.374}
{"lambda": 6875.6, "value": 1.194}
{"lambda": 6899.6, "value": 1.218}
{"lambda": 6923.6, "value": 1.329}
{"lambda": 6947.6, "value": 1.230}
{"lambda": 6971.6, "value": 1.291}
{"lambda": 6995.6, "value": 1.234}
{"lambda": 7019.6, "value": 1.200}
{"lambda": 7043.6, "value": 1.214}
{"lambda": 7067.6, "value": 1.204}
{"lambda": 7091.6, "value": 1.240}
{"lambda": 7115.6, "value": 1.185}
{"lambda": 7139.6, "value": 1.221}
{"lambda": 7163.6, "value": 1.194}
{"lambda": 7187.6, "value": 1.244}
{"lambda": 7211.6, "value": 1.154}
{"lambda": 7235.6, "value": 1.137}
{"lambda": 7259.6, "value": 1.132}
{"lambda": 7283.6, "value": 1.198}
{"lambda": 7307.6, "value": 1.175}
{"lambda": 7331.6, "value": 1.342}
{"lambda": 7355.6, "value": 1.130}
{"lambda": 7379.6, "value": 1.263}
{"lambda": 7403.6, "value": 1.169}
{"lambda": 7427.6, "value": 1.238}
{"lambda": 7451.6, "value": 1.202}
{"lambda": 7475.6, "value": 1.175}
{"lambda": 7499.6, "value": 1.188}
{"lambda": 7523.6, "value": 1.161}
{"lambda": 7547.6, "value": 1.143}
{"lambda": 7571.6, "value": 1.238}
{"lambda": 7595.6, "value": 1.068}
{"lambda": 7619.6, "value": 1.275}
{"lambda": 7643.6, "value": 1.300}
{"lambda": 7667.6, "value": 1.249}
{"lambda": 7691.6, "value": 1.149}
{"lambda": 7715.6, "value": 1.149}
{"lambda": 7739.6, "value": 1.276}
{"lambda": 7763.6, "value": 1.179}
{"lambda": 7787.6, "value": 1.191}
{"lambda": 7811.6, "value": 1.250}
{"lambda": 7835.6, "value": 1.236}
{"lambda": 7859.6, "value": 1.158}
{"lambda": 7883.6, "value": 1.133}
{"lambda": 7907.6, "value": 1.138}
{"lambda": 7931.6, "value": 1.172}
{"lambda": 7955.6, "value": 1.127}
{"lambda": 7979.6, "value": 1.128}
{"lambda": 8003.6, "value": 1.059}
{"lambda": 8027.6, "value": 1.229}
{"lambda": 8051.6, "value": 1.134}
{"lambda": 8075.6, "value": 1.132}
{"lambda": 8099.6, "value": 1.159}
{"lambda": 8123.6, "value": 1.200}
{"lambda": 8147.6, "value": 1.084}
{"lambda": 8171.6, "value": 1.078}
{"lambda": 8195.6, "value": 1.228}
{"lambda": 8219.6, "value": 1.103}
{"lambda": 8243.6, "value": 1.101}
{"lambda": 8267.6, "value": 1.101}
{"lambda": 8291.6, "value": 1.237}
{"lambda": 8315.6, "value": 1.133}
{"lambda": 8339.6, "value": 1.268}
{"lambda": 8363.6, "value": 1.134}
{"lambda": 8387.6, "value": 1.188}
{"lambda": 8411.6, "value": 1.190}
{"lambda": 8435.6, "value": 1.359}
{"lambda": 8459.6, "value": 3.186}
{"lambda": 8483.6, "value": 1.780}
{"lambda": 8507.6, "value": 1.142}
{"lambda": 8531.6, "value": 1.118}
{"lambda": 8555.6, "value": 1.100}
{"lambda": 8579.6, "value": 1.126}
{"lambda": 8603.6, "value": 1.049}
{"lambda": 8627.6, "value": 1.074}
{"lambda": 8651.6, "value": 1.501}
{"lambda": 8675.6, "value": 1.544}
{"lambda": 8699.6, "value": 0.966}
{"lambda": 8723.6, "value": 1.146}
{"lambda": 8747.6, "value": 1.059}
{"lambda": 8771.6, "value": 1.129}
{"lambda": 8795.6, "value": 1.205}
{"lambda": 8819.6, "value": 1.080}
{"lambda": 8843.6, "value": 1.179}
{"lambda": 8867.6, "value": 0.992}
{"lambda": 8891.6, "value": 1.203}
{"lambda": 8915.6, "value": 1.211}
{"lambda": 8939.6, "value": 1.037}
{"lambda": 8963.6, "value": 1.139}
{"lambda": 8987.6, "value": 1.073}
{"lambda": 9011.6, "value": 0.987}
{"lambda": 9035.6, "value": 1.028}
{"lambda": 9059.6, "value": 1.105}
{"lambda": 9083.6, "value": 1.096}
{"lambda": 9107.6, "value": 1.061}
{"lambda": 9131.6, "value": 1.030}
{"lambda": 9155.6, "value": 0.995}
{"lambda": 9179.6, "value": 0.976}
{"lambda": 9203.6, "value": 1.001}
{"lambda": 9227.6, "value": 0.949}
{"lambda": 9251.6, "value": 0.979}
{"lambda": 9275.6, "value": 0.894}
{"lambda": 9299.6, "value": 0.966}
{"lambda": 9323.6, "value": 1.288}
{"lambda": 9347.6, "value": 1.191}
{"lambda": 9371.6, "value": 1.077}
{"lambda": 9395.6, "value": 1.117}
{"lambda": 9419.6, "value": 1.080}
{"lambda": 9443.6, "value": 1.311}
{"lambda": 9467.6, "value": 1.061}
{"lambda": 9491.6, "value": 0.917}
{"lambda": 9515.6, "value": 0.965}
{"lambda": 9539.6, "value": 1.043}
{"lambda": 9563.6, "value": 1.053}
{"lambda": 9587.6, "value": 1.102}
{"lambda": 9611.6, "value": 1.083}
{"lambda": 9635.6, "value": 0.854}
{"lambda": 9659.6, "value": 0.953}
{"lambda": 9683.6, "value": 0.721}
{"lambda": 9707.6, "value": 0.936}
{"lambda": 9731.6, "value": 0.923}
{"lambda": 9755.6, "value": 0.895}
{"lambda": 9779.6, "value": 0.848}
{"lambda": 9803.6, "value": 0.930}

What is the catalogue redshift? 0.288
